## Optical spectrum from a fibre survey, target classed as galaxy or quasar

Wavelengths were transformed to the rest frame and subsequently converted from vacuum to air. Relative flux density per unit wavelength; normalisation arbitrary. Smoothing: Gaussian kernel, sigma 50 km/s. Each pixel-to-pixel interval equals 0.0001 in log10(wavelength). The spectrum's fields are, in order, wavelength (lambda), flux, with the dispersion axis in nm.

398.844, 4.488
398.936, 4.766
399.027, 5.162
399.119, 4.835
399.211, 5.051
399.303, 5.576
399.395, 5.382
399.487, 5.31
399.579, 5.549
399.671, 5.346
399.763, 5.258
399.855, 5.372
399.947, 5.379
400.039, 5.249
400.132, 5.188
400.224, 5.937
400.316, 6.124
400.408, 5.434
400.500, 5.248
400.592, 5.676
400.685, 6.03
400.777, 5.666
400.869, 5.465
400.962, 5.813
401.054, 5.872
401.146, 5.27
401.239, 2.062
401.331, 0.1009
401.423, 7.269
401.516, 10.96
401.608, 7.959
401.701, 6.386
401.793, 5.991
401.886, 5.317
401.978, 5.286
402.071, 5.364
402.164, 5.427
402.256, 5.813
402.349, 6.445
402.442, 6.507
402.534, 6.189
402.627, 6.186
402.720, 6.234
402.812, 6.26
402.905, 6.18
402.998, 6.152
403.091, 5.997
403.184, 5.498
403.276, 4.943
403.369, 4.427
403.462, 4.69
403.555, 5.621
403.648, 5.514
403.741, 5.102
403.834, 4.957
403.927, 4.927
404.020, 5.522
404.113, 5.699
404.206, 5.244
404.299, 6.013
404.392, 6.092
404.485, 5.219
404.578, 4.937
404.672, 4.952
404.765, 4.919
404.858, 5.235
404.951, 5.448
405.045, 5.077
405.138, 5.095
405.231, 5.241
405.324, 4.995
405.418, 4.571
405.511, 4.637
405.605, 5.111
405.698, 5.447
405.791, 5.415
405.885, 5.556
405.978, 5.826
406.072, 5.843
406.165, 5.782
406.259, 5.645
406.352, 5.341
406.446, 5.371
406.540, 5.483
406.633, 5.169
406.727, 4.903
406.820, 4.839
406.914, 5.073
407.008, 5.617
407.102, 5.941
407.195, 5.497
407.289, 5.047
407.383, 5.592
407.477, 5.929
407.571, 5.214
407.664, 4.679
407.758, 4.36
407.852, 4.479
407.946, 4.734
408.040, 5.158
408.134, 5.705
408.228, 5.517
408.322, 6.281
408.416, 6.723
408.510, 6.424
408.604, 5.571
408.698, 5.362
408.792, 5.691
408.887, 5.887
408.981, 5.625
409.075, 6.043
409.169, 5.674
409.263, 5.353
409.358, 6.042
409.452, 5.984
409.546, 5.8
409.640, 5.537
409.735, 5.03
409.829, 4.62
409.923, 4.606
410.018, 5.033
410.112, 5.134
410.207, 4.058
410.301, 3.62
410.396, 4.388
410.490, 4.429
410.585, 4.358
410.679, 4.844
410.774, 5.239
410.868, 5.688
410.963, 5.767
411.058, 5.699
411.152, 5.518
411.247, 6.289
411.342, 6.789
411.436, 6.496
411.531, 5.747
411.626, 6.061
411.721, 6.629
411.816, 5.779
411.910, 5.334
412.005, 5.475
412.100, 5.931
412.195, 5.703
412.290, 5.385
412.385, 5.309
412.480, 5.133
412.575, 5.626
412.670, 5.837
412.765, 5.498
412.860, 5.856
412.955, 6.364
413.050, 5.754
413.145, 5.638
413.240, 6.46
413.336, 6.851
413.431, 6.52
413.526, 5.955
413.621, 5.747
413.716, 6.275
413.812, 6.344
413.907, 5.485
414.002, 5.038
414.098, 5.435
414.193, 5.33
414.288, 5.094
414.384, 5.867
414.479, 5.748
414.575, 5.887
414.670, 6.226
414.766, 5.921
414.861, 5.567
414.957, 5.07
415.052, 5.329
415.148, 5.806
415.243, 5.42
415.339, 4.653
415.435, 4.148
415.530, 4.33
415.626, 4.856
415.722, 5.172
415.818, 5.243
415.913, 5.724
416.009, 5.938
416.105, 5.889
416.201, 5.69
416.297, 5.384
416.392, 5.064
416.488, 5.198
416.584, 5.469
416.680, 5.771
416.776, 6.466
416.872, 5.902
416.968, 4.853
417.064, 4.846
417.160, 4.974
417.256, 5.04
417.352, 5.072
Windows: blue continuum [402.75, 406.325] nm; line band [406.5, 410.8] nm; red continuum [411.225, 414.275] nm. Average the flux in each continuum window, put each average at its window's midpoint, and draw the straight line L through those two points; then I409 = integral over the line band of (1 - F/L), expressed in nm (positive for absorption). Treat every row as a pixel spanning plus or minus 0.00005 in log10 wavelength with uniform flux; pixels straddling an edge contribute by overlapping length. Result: 0.27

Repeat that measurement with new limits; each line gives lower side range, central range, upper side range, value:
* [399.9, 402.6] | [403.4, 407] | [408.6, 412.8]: 0.21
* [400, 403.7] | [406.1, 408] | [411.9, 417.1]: 0.14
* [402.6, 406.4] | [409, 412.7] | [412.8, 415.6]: 0.09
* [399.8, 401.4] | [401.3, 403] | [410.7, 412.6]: -0.32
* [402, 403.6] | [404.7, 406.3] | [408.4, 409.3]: 0.14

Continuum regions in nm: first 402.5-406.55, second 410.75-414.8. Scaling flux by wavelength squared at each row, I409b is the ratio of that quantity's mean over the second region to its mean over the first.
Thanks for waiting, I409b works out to 1.12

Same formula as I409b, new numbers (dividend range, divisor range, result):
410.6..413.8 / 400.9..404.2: 1.09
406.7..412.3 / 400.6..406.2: 1.01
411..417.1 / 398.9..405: 1.08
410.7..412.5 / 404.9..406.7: 1.12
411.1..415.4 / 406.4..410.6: 1.12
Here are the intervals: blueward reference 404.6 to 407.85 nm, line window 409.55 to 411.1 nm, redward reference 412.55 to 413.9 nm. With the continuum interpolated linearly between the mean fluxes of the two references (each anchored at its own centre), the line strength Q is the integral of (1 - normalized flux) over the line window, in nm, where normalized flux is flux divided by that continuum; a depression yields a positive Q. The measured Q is 0.22 nm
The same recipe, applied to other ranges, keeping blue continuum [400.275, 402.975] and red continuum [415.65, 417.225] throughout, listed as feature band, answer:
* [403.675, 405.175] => 0.12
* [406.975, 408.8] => 0.06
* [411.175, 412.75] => -0.07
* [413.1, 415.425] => -0.08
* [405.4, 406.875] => 0.10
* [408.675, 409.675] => -0.02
